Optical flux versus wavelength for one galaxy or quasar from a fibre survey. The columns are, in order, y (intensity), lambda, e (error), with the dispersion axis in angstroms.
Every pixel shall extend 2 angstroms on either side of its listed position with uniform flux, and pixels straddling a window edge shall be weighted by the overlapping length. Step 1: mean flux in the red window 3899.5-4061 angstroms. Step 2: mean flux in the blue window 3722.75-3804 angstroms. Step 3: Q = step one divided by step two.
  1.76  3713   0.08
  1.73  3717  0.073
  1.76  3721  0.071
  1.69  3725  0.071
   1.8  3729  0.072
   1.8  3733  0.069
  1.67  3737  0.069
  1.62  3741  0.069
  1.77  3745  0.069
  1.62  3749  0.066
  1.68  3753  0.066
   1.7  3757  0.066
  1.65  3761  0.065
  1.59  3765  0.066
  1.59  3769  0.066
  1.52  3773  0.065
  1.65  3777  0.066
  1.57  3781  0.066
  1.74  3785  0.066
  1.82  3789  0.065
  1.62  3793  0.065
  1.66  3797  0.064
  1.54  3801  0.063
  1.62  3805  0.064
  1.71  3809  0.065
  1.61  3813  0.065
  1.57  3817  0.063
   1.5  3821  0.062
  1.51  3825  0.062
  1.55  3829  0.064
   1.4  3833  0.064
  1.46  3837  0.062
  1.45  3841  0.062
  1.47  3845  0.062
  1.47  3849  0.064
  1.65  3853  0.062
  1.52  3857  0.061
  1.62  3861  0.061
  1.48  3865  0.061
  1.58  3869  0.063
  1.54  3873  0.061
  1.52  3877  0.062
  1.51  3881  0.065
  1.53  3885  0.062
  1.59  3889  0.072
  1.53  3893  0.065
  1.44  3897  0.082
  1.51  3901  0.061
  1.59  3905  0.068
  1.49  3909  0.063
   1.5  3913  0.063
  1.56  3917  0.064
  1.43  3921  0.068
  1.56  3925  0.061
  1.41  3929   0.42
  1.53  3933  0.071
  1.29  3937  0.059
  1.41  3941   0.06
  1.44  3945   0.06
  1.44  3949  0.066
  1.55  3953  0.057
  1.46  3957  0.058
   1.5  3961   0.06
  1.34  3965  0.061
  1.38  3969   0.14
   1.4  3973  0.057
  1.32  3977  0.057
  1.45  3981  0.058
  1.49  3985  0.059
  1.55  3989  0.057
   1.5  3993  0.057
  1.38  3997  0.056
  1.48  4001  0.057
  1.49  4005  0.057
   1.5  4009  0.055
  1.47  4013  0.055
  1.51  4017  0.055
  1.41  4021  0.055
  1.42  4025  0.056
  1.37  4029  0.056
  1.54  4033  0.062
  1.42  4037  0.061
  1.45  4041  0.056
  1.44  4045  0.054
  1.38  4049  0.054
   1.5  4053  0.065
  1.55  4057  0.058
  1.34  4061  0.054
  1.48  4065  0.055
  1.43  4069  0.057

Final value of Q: 0.88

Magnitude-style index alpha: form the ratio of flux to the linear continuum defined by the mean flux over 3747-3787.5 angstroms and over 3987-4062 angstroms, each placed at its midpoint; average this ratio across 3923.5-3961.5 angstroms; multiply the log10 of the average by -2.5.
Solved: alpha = 0.04 mag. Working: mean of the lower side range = 1.63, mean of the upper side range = 1.46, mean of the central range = 1.46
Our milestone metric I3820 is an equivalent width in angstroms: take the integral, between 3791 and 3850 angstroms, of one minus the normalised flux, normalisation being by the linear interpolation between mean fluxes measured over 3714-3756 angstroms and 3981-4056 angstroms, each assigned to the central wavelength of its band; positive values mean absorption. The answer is 3.42 angstroms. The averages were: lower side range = 1.71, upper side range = 1.46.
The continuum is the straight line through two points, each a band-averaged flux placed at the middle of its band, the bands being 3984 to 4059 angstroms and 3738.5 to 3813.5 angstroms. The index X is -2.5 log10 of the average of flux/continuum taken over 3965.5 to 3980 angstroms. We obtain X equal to 0.10 mag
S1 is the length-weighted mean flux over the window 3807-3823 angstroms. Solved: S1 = 1.6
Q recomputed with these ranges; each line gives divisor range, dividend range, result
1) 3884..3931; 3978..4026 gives 0.97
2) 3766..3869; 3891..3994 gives 0.93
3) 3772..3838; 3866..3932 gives 0.95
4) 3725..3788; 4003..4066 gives 0.87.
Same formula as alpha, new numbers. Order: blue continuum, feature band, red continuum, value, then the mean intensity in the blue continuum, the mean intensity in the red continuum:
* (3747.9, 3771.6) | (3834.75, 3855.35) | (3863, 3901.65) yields 0.04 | 1.64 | 1.52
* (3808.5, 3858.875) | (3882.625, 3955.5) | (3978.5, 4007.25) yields 0.01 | 1.52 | 1.47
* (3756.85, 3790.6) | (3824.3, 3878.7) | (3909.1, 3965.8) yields 0.03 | 1.64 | 1.46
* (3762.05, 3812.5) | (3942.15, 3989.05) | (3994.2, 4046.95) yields 0.04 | 1.64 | 1.45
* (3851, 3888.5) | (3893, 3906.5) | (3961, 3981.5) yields -0.01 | 1.55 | 1.38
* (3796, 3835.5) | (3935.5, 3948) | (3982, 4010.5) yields 0.09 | 1.56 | 1.48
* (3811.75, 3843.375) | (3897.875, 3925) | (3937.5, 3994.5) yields -0.04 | 1.5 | 1.44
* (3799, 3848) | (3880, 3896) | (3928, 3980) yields -0.04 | 1.53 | 1.42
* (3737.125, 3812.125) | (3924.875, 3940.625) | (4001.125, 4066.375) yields 0.07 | 1.65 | 1.45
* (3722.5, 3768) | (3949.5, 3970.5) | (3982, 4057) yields 0.05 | 1.69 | 1.46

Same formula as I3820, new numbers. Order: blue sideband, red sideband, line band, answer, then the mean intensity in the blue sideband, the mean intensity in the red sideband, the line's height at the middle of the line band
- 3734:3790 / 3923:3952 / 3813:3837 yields 1.1 angstroms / 1.66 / 1.44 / 1.58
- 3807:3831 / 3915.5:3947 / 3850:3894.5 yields -1.0 angstroms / 1.58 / 1.45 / 1.52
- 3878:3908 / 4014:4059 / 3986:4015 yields -0.2 angstroms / 1.53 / 1.45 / 1.47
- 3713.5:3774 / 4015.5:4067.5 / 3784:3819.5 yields -0.3 angstroms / 1.68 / 1.45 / 1.64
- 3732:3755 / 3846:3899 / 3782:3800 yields -0.7 angstroms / 1.69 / 1.54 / 1.63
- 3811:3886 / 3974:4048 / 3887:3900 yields -0.1 angstroms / 1.52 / 1.45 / 1.5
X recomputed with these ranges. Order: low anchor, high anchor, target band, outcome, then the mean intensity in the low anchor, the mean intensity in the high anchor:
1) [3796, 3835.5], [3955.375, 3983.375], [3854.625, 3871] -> -0.03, 1.56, 1.41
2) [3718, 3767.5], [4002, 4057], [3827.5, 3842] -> 0.11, 1.7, 1.46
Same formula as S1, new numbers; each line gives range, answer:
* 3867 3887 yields 1.54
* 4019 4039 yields 1.43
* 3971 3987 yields 1.42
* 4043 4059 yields 1.47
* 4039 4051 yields 1.42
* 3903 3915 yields 1.53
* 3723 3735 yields 1.76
